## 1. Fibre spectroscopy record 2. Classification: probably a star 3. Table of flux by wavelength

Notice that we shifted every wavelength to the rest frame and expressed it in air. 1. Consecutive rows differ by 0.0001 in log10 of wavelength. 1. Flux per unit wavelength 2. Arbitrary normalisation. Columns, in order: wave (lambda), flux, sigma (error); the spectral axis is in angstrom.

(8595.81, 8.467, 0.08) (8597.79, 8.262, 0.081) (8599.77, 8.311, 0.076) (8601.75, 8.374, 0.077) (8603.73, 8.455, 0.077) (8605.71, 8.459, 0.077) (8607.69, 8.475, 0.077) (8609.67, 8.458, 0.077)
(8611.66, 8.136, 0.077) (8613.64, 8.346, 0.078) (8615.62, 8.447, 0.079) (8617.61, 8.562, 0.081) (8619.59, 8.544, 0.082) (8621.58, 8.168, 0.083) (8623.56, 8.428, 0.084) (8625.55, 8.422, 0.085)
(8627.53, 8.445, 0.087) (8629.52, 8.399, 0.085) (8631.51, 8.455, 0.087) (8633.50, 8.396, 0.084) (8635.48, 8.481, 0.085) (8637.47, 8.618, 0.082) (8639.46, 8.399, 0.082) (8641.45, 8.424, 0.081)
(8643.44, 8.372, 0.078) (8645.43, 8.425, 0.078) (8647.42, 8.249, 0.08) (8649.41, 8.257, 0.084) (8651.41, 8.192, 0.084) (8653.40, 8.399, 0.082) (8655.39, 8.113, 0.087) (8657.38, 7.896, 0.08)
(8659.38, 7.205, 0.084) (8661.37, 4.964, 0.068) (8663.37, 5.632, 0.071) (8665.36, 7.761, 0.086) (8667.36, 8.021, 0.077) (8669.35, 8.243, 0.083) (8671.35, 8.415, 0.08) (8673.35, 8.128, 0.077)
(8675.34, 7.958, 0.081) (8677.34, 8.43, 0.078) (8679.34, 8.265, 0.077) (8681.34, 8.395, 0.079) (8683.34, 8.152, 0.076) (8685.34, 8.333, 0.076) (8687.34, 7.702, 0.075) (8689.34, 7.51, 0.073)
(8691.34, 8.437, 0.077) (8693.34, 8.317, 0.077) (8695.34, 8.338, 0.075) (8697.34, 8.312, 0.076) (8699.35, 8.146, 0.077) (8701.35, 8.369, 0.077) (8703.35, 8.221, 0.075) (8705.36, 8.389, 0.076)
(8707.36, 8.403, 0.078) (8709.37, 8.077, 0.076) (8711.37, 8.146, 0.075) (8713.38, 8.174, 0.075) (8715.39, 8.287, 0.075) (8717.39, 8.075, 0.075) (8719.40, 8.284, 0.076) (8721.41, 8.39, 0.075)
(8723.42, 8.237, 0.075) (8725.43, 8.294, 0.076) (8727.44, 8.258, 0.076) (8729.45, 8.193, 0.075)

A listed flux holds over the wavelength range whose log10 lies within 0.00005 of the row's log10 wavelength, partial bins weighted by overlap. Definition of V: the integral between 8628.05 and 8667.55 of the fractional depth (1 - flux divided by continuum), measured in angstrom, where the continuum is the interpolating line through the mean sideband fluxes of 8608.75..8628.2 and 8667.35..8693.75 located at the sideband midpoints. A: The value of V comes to 1.69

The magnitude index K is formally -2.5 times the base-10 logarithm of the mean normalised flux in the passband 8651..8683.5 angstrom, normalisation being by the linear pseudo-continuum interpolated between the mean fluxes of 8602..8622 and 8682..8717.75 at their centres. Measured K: 0.07 mag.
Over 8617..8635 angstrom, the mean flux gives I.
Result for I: 8.43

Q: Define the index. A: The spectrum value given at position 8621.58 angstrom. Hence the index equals 8.168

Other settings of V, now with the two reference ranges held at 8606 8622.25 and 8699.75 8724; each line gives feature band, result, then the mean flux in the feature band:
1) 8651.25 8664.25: 1.8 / 7.15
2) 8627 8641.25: -0.1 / 8.45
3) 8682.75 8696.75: 0.3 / 8.12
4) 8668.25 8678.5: 0.1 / 8.24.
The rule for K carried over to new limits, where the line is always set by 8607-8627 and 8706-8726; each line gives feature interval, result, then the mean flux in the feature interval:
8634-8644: -0.01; 8.46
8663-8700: 0.03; 8.07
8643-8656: 0.01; 8.29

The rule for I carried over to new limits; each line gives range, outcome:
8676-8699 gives 8.19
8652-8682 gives 7.72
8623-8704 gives 8.09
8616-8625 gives 8.42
